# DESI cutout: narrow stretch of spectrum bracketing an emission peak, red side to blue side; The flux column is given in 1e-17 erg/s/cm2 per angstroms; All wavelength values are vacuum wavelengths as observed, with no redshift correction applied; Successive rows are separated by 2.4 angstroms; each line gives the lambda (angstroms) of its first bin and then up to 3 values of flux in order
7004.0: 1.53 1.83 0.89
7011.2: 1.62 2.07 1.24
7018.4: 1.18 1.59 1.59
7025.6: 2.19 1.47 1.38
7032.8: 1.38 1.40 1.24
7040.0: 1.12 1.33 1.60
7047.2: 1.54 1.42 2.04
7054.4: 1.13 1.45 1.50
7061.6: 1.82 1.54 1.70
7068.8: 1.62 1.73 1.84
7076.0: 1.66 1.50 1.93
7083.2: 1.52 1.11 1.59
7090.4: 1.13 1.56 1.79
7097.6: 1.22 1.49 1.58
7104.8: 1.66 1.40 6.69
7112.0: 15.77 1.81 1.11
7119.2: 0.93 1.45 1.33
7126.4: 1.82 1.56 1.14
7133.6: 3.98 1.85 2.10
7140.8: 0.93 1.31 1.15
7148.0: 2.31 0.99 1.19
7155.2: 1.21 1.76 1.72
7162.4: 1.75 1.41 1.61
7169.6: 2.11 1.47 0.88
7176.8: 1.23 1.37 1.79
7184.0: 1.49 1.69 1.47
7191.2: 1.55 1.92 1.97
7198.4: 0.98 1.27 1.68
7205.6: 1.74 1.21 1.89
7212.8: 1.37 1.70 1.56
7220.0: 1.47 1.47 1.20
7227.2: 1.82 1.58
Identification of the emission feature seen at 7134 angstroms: [N II]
